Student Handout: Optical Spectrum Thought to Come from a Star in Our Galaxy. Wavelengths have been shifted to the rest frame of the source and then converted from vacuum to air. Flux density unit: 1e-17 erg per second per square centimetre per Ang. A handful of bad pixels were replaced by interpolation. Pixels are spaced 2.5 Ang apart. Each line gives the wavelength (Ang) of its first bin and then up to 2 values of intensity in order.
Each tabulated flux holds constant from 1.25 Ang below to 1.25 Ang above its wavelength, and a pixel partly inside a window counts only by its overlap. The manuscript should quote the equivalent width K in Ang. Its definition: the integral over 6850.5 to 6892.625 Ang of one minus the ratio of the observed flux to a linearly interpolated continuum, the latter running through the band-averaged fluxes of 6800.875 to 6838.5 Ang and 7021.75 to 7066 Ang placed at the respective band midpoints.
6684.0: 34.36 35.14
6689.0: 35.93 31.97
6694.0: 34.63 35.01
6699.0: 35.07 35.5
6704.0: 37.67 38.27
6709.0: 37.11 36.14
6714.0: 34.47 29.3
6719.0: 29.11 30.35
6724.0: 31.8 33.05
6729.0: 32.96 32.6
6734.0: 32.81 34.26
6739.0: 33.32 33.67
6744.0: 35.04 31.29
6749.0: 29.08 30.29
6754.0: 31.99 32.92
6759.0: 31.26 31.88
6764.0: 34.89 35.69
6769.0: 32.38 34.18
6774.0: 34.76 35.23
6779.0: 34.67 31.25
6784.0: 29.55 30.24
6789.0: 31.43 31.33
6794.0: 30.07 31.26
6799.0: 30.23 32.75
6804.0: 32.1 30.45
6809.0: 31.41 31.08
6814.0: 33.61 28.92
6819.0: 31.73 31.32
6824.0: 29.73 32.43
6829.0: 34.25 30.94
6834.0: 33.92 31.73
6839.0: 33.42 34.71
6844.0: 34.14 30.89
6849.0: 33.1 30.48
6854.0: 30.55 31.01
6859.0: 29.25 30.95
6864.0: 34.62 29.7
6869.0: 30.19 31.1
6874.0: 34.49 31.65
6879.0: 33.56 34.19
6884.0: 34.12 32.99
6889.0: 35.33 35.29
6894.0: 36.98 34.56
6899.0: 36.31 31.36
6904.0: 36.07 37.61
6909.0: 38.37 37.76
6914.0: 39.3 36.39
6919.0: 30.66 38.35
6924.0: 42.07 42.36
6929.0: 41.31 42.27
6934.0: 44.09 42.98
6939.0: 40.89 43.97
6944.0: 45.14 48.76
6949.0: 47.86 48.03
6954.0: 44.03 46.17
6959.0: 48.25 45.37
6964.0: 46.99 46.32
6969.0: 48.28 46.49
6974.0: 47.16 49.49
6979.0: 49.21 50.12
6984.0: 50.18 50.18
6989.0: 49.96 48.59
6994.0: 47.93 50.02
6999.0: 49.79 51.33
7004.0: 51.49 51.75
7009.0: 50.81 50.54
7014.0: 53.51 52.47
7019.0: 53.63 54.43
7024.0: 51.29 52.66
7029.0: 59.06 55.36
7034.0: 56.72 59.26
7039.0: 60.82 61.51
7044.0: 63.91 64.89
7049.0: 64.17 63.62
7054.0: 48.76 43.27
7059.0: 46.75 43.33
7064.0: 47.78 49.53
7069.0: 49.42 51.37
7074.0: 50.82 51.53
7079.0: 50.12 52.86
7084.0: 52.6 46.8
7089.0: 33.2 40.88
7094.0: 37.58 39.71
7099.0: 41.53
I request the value 5.6 Ang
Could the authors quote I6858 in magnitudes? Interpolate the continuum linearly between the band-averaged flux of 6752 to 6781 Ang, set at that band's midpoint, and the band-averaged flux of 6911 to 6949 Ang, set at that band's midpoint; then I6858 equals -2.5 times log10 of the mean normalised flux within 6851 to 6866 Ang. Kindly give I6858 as 0.22 mag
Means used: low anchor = 33.5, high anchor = 41.4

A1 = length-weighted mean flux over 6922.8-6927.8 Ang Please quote 42.2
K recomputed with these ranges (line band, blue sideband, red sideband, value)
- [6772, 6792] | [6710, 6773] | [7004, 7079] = 1.7 Ang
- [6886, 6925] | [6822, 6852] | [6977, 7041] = 4.1 Ang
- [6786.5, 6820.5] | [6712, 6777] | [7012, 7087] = 5.1 Ang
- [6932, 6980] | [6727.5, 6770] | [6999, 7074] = 1.7 Ang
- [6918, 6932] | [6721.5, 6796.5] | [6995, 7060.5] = 2.0 Ang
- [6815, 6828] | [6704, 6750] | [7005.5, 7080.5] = 2.8 Ang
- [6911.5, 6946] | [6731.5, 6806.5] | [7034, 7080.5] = 2.8 Ang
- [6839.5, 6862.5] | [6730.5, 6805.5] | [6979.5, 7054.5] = 4.6 Ang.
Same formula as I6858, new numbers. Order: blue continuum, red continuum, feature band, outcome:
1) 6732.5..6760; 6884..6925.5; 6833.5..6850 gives 0.05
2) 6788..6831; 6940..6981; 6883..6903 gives 0.16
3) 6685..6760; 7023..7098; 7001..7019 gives -0.06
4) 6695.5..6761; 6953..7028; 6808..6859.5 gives 0.24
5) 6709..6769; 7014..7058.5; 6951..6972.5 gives 0.09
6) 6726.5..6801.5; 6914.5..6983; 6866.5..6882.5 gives 0.22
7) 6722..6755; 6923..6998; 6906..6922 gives 0.18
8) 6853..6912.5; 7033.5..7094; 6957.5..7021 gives -0.12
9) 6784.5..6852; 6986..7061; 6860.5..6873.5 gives 0.17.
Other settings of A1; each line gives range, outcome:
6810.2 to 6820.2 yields 31.3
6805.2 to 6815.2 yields 31.6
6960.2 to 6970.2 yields 46.7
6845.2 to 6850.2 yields 32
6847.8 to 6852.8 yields 31.8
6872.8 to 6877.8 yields 33.1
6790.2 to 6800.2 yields 30.7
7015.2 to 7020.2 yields 53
